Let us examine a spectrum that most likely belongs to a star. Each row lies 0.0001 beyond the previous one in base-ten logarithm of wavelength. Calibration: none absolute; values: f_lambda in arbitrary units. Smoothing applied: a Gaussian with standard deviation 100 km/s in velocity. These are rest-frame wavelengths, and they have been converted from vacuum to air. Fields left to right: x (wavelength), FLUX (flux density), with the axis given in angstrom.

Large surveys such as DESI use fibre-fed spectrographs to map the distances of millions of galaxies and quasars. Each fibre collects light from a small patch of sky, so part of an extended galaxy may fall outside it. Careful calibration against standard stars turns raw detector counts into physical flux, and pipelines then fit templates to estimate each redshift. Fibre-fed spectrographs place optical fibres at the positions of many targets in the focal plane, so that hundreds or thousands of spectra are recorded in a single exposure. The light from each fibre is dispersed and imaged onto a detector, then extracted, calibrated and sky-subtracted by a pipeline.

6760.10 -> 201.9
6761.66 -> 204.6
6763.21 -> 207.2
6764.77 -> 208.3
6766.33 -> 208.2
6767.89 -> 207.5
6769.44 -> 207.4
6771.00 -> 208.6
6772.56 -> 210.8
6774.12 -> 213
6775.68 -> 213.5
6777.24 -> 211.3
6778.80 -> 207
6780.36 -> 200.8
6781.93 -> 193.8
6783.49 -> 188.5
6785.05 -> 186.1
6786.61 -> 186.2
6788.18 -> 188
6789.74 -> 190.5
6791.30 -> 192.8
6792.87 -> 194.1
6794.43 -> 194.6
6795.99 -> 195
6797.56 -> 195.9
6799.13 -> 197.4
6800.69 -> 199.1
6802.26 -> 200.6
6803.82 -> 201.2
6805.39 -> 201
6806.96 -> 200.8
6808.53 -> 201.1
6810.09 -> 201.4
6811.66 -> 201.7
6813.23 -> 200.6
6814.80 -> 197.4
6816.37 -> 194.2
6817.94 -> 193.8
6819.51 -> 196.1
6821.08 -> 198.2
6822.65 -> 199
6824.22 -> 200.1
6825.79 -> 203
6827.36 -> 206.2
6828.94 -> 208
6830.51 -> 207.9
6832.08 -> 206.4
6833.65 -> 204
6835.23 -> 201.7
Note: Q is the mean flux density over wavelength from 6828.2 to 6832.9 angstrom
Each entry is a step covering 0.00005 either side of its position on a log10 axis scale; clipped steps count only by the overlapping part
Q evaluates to 208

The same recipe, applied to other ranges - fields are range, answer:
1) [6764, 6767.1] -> 208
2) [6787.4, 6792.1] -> 190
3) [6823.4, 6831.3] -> 205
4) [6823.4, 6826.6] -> 202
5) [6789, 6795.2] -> 193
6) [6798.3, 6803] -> 199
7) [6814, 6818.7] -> 195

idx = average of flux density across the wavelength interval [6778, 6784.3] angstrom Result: 197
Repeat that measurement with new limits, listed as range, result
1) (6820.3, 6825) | 199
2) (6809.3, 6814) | 201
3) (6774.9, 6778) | 212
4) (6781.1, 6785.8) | 189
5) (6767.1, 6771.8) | 208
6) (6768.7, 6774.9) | 210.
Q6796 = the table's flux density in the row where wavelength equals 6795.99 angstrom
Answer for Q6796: 195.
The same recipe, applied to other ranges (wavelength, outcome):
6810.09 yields 201.4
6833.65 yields 204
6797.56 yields 195.9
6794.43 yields 194.6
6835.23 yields 201.7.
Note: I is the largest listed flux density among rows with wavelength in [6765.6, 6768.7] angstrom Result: 208.2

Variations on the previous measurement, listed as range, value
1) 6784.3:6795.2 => 194.6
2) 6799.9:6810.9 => 201.4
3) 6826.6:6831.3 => 208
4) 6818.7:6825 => 200.1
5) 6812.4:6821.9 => 200.6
